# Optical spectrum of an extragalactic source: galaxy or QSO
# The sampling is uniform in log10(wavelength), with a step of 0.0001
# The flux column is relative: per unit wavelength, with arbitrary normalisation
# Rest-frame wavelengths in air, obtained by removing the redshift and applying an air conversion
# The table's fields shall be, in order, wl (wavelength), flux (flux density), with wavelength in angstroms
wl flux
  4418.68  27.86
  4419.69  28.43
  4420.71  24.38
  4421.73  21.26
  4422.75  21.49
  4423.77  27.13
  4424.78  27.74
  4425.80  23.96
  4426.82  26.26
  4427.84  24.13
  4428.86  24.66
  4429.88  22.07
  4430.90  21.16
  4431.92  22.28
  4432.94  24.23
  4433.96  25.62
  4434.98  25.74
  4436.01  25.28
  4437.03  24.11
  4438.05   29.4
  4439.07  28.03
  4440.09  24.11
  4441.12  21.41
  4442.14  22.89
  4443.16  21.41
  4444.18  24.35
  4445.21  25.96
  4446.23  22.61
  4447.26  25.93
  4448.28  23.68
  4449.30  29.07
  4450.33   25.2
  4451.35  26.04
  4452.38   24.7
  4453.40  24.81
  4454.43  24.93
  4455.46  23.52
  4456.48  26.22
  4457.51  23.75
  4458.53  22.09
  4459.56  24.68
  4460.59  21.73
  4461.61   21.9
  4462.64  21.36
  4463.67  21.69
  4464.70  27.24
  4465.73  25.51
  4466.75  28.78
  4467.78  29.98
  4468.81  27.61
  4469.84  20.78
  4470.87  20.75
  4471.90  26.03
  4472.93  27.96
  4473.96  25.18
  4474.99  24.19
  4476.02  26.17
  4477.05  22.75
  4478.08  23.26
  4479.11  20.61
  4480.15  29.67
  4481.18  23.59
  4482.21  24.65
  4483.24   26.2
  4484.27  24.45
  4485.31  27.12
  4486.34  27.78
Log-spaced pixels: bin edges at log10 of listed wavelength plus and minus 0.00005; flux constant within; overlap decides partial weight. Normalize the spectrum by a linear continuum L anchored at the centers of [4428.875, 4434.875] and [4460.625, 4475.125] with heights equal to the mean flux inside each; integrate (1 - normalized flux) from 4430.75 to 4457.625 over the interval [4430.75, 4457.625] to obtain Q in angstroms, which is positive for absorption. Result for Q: -1.0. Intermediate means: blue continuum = 23.4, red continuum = 24.8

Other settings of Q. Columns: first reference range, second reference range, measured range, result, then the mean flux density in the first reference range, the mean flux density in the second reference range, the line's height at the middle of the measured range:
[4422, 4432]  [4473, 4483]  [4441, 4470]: -0.18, 24.1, 24.7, 24.4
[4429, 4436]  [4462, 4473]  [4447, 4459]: -0.24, 23.7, 25.1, 24.5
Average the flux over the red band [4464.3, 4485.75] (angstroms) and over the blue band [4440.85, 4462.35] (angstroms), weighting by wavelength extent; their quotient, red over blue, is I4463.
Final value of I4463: 1.0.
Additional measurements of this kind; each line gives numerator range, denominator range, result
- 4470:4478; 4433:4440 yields 0.94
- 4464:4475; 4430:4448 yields 1.06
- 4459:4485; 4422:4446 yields 1.01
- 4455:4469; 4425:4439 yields 1.00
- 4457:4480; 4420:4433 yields 1.02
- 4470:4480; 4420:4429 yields 0.98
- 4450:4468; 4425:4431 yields 1.02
